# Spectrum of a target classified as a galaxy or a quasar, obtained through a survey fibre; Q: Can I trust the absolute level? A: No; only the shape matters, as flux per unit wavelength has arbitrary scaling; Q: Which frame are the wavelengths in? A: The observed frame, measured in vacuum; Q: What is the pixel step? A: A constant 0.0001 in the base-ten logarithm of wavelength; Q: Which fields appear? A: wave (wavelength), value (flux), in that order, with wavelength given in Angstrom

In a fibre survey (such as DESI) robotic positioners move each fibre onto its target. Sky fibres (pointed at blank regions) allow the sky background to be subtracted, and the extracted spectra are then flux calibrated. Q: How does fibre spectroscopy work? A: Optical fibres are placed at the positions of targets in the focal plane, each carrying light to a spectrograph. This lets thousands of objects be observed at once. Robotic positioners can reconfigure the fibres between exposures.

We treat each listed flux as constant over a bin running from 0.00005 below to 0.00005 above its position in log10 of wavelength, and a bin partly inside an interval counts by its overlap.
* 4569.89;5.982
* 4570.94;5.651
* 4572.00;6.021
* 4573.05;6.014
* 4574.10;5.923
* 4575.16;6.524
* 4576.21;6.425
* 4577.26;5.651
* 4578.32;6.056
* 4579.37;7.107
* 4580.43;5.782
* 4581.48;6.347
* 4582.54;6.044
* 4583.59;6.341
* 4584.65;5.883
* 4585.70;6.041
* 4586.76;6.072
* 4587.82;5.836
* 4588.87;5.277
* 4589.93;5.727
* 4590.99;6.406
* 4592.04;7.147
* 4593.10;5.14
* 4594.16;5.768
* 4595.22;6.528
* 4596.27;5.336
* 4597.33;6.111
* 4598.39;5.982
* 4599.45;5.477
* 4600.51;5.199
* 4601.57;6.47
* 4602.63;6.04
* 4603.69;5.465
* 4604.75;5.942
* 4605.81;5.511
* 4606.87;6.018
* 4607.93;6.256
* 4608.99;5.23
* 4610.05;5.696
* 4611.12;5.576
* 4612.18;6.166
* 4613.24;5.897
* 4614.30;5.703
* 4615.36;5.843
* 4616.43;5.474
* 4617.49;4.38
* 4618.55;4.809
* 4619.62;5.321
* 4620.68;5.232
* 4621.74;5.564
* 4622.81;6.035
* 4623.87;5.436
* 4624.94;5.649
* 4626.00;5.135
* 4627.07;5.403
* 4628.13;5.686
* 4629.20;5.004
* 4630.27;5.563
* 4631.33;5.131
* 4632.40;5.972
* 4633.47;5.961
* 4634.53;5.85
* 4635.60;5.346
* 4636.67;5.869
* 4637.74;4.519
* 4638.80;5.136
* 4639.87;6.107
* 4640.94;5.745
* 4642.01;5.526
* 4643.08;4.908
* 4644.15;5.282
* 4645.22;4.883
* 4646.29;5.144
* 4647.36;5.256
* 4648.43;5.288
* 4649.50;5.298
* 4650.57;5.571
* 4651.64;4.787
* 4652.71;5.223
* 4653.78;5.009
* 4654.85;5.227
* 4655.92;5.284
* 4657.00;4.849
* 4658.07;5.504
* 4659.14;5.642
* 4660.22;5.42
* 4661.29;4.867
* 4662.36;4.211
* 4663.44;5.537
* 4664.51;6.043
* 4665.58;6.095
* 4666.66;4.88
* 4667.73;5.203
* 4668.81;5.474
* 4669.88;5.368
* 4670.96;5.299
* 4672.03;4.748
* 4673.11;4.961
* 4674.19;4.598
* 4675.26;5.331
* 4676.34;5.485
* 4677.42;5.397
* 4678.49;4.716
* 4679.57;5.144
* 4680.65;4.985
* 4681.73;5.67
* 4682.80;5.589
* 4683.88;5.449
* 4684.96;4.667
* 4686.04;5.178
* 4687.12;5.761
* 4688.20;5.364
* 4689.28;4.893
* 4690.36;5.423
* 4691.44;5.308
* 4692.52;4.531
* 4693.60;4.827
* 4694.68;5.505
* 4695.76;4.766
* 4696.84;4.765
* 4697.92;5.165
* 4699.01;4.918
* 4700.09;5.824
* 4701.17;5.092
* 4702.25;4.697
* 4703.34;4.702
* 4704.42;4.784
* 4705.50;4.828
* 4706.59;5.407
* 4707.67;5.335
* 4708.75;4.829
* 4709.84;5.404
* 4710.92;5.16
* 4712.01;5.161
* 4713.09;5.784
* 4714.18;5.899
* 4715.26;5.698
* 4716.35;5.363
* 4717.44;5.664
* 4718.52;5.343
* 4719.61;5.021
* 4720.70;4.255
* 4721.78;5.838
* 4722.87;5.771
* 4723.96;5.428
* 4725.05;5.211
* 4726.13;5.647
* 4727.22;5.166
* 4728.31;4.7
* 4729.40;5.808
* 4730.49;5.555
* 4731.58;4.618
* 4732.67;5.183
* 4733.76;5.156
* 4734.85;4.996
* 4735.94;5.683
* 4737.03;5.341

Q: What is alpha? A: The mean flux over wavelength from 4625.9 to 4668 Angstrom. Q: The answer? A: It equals 5.34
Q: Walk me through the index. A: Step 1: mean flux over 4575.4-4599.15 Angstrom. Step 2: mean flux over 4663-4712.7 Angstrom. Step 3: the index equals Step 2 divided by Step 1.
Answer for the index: 0.9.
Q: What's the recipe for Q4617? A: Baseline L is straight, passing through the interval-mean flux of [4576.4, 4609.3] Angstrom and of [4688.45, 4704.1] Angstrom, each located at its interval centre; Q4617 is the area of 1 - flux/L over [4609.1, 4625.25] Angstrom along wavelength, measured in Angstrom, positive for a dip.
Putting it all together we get 0.6 Angstrom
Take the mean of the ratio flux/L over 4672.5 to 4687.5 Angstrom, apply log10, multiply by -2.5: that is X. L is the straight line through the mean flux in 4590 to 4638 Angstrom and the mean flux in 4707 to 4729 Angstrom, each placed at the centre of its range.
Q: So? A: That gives 0.05 mag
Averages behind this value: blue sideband 5.66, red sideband 5.34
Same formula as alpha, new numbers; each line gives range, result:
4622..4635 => 5.57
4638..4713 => 5.2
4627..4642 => 5.52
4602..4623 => 5.6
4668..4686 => 5.18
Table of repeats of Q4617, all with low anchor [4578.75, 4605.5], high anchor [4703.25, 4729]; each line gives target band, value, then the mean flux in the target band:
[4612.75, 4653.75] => 2.6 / 5.39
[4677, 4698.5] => 1.1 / 5.15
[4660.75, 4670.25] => 0.5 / 5.3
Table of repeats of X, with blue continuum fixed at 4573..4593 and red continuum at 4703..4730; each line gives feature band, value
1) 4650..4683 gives 0.08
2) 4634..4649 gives 0.08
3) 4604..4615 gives 0.03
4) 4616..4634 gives 0.09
